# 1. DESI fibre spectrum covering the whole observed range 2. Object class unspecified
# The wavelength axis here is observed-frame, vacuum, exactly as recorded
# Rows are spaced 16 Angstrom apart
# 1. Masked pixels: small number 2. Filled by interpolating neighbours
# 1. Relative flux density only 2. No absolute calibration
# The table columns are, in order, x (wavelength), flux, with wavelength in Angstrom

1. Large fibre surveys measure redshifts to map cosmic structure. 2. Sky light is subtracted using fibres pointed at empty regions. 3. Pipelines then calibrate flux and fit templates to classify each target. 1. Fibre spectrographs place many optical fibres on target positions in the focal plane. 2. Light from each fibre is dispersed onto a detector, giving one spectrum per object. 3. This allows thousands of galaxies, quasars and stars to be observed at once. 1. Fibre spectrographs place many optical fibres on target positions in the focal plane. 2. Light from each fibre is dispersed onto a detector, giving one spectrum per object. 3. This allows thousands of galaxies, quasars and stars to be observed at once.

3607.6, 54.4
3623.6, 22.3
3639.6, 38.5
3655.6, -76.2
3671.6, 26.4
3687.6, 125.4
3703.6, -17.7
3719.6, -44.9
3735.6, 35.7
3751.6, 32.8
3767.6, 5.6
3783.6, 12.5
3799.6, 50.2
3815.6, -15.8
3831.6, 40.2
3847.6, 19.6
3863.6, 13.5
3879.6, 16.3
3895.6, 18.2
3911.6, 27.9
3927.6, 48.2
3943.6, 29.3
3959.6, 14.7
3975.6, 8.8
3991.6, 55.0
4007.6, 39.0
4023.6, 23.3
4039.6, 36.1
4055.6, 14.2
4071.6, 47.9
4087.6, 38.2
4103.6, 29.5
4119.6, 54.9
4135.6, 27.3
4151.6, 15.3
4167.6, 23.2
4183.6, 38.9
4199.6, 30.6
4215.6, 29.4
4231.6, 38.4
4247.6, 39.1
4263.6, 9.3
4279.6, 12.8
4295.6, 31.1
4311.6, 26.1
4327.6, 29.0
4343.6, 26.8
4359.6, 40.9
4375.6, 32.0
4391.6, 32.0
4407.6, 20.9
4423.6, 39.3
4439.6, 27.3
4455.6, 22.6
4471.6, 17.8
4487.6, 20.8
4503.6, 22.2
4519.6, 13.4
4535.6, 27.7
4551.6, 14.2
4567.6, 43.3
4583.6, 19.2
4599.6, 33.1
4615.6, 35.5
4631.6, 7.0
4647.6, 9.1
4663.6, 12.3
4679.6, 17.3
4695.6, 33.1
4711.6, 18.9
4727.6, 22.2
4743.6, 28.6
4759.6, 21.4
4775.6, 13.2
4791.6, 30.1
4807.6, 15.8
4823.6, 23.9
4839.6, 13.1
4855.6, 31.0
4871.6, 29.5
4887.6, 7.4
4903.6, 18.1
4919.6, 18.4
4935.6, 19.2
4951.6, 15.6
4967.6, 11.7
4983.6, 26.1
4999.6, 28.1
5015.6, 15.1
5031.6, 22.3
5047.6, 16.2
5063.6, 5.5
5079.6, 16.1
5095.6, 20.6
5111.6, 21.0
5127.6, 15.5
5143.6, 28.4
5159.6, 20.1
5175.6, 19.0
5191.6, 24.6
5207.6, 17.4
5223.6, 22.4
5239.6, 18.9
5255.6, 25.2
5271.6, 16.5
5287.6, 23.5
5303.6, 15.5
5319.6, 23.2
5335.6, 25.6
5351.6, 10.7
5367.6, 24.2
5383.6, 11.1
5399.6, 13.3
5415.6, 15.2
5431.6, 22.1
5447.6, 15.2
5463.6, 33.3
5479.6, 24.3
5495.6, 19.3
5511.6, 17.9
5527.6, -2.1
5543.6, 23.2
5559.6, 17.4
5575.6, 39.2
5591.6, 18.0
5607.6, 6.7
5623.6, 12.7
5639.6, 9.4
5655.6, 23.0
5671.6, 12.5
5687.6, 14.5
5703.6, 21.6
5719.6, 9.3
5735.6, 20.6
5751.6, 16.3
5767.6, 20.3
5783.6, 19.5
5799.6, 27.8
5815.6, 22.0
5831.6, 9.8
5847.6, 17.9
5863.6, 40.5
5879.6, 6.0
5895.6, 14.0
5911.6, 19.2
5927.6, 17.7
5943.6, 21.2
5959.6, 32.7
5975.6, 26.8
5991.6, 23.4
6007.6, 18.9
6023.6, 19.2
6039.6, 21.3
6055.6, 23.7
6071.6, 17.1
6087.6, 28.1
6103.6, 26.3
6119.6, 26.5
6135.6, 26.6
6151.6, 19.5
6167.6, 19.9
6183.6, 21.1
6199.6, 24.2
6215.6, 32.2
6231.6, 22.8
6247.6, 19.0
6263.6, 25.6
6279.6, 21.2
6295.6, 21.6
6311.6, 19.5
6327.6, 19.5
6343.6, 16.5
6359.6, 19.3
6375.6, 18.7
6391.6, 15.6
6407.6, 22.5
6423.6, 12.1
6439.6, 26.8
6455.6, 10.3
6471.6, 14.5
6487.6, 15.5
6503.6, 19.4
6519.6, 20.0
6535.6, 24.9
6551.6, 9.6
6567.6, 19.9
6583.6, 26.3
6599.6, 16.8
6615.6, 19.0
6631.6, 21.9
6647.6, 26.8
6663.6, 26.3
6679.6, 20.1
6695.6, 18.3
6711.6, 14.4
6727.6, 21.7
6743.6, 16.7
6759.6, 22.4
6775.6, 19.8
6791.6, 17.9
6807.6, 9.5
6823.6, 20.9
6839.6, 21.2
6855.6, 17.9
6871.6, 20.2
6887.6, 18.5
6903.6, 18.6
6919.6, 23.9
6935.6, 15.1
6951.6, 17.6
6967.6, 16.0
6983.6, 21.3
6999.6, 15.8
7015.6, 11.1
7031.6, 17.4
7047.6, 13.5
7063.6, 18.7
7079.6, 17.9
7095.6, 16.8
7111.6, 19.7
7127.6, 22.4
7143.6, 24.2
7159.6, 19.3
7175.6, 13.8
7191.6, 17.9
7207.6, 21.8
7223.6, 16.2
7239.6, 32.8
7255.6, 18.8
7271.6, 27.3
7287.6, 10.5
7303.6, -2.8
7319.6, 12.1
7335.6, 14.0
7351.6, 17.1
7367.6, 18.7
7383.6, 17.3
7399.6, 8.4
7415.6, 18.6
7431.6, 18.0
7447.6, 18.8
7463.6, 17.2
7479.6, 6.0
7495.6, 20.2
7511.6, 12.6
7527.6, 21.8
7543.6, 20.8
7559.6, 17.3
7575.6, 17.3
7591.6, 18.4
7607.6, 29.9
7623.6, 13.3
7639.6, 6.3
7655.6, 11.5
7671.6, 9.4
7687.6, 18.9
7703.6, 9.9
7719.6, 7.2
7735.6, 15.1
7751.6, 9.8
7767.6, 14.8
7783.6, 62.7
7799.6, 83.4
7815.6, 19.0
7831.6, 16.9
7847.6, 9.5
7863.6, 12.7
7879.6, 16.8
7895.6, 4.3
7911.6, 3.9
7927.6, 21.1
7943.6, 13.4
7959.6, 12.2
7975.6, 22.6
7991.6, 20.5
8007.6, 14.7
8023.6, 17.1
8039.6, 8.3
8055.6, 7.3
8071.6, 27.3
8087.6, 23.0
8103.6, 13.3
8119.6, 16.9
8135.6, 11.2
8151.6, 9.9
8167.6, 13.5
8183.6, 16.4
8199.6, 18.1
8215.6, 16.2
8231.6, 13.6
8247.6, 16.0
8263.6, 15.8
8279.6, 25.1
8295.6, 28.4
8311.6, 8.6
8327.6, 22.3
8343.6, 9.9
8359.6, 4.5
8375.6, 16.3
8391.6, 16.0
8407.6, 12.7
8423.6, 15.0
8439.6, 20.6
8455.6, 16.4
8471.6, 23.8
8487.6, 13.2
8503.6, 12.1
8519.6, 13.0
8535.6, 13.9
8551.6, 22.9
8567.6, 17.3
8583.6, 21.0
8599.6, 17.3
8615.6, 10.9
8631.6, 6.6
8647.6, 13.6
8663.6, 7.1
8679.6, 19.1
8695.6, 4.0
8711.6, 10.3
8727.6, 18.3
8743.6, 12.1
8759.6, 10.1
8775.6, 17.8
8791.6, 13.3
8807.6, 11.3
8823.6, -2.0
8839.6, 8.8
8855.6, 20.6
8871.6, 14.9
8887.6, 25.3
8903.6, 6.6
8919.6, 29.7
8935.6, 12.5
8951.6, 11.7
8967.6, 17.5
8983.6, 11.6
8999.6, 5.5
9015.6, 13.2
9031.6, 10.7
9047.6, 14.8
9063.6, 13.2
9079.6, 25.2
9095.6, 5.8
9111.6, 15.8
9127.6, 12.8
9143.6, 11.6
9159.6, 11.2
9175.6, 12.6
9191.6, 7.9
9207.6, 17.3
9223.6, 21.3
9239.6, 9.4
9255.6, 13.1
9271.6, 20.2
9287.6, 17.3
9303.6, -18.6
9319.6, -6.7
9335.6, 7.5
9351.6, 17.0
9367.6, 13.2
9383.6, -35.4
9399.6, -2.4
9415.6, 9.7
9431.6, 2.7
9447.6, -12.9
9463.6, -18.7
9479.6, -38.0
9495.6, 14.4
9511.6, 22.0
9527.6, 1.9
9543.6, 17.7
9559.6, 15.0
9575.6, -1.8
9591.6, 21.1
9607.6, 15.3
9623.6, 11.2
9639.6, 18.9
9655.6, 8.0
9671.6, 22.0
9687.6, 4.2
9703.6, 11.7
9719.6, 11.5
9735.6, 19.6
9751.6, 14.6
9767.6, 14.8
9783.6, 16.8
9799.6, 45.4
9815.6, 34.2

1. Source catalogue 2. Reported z 1.090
